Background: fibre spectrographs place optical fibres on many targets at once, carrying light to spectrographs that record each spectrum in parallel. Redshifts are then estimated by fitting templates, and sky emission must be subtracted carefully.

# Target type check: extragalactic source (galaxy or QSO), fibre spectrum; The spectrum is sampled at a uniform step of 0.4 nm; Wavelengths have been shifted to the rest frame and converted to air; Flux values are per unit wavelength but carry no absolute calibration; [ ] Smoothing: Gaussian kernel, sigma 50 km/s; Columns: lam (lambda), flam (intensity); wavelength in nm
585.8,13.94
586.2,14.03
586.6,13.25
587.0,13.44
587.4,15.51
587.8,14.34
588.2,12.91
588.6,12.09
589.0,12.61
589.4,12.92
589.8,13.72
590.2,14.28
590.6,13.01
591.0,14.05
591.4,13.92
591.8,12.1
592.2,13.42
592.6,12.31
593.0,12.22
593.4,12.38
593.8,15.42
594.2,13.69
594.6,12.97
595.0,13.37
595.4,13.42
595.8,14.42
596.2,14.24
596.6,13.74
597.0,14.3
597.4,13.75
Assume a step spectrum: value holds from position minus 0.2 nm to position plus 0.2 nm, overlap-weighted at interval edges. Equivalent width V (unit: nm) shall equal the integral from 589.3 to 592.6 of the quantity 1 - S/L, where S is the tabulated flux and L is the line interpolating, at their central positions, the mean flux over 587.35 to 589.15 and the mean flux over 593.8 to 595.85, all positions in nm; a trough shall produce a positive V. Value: 0.028 nm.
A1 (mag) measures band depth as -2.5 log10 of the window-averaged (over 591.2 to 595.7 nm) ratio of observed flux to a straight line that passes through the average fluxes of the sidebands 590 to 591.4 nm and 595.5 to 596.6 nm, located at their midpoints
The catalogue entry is 0.06 mag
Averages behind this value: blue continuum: 13.8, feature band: 13.2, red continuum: 14.1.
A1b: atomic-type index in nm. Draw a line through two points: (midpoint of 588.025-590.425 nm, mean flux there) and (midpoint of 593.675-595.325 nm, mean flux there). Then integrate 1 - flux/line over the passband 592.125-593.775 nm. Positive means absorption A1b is 0.09 nm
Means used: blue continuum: 13.1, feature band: 12.8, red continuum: 13.8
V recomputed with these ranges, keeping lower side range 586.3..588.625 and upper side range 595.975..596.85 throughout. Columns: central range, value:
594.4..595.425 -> 0.055 nm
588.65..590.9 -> 0.088 nm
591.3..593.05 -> 0.139 nm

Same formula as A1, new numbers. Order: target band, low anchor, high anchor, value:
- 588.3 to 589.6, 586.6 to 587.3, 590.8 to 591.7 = 0.096 mag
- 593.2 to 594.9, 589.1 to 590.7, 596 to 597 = 0.018 mag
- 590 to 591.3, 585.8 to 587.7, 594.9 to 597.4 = 0.017 mag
